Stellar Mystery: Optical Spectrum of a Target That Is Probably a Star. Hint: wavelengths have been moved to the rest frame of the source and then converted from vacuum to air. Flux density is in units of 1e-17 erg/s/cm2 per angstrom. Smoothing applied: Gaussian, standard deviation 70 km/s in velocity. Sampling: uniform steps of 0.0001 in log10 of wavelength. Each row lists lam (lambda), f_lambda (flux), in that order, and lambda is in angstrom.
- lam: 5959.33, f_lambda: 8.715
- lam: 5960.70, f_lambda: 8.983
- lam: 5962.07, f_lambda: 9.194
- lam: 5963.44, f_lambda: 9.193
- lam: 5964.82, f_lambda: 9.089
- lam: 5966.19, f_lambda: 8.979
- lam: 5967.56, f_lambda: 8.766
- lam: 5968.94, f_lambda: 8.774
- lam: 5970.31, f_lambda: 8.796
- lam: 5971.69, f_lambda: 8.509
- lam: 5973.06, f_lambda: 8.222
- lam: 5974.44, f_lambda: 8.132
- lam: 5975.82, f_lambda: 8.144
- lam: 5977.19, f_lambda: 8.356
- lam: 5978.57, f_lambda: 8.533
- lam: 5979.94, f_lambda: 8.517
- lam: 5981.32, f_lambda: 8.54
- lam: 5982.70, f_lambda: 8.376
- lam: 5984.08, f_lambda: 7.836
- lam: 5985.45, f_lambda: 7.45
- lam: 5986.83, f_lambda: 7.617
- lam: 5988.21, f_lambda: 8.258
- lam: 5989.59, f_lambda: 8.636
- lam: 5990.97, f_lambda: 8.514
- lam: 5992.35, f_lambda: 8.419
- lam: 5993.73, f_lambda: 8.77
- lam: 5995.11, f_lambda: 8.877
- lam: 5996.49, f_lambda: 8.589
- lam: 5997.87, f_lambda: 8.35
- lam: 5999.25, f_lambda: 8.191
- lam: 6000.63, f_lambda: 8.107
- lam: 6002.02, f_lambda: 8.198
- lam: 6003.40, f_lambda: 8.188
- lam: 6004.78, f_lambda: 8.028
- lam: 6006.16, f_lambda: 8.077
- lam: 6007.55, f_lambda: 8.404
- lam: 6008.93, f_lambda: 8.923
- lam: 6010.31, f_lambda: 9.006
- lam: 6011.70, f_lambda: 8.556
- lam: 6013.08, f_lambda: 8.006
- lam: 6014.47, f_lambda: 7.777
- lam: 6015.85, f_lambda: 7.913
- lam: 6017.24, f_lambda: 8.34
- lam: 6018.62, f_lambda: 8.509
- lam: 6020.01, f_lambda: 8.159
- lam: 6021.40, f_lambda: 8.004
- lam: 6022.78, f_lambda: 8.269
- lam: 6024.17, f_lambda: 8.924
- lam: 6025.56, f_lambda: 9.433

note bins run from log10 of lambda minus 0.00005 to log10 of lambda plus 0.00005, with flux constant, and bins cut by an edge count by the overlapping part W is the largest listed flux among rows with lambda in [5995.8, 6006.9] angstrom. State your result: 8.589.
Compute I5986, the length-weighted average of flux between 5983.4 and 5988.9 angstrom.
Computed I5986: 7.8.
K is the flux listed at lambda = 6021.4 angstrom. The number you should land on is 8.004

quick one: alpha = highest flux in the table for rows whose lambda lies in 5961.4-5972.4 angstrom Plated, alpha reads 9.194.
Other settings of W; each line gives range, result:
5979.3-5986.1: 8.54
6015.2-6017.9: 8.34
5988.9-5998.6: 8.877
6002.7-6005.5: 8.188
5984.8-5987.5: 7.617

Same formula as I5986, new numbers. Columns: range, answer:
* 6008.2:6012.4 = 8.83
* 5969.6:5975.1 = 8.42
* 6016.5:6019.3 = 8.42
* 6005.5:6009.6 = 8.46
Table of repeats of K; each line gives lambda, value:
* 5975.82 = 8.144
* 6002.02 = 8.198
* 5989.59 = 8.636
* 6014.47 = 7.777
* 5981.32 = 8.54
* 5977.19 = 8.356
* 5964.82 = 9.089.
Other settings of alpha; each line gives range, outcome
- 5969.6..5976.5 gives 8.796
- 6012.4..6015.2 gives 8.006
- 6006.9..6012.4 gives 9.006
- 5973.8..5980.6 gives 8.533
